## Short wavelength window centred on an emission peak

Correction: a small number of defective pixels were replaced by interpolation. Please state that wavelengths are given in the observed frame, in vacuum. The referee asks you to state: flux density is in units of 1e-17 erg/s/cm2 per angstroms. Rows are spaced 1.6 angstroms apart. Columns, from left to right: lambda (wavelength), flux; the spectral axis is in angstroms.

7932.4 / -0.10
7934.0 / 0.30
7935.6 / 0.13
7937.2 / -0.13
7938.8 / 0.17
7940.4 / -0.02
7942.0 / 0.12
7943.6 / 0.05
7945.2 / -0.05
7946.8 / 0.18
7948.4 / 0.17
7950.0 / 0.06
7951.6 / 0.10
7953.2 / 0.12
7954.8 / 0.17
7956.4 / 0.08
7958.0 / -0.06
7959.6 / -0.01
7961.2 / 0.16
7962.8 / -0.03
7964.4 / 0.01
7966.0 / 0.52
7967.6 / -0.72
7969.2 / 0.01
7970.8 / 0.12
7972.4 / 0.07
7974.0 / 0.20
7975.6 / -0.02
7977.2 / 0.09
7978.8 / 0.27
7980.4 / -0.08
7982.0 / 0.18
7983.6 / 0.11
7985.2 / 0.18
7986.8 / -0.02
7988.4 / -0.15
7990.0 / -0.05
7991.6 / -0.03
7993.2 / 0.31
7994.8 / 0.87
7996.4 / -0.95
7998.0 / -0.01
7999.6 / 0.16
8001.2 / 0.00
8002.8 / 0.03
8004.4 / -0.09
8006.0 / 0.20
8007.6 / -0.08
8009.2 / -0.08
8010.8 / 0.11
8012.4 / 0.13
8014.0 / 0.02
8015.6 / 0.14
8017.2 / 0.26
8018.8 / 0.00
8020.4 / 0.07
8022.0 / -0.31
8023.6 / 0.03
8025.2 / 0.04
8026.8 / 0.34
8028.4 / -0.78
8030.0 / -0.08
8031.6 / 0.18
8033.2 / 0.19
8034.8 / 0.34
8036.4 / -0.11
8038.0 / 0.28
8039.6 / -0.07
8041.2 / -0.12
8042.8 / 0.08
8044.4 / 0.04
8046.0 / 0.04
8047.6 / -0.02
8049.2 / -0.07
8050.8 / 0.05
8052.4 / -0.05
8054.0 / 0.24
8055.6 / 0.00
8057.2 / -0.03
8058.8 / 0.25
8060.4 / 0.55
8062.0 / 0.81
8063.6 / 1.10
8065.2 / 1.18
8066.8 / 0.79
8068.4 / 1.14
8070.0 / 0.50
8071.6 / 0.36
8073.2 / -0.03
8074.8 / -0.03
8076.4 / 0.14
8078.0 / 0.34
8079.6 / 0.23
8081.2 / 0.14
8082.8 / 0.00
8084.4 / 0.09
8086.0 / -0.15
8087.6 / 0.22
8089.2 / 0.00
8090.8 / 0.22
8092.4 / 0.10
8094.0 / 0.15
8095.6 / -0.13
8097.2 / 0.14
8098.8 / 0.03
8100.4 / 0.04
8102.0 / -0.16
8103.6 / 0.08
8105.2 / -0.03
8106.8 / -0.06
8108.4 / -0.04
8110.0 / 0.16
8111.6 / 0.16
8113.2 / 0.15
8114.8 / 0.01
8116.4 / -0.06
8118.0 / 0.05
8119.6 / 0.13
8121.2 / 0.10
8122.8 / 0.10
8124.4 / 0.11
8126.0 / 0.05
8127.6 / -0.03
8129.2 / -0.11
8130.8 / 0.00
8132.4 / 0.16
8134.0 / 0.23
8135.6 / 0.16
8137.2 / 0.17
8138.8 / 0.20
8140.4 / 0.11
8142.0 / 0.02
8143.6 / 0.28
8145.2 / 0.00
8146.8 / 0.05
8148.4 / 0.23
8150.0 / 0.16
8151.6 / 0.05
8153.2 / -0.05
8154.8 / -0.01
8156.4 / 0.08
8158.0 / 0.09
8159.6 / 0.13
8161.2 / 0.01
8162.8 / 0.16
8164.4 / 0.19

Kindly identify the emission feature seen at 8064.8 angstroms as [O II] 3727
